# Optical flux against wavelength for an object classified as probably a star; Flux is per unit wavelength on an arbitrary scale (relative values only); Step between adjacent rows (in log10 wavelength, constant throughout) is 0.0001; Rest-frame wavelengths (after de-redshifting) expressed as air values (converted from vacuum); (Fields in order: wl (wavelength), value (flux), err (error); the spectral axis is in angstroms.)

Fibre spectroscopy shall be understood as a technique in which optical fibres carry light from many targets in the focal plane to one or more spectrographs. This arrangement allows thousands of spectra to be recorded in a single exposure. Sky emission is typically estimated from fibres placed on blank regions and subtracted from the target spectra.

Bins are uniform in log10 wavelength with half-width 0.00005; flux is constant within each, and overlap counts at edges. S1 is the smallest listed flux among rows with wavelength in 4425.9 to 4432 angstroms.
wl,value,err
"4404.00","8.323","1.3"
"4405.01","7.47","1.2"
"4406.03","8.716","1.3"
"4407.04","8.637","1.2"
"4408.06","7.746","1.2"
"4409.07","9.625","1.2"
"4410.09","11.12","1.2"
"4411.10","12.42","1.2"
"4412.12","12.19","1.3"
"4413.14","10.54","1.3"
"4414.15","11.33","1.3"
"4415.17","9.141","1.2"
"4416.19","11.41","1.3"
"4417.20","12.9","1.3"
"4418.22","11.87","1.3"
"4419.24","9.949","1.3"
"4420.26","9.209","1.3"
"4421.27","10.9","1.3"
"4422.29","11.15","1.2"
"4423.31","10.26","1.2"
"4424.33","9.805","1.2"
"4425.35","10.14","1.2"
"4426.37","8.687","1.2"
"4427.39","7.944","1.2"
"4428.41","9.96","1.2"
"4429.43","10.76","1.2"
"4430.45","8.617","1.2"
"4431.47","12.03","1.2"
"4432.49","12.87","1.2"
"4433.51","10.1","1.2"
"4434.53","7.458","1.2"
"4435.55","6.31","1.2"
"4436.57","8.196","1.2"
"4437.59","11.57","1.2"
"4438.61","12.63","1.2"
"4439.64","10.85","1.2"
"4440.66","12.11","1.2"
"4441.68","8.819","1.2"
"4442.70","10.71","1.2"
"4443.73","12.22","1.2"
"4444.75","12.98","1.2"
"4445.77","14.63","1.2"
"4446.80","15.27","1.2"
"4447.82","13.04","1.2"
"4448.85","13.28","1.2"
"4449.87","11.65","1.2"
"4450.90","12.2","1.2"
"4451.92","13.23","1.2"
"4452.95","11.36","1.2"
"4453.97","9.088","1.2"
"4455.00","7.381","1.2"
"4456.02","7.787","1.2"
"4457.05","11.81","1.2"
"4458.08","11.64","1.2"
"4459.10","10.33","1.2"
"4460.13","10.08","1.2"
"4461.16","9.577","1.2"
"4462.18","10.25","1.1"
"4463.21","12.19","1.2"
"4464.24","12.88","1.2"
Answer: 7.944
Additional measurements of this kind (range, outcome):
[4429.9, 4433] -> 8.617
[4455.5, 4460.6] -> 7.787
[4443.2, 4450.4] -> 11.65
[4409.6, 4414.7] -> 10.54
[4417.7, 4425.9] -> 9.209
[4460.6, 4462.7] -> 9.577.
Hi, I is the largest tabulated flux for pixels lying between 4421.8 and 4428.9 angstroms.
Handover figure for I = 11.15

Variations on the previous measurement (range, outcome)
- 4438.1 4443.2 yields 12.63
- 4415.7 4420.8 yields 12.9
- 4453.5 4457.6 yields 11.81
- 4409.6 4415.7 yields 12.42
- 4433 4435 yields 10.1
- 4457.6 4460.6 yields 11.64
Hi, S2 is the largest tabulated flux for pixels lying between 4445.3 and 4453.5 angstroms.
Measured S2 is 15.27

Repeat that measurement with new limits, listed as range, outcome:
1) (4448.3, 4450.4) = 13.28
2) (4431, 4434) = 12.87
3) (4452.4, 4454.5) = 11.36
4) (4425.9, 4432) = 12.03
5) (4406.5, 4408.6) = 8.637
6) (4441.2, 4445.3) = 12.98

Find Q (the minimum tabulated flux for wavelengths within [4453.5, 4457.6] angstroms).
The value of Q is 7.381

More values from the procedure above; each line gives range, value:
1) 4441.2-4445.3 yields 8.819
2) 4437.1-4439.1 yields 11.57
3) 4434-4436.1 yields 6.31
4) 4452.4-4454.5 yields 9.088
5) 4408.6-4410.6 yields 9.625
